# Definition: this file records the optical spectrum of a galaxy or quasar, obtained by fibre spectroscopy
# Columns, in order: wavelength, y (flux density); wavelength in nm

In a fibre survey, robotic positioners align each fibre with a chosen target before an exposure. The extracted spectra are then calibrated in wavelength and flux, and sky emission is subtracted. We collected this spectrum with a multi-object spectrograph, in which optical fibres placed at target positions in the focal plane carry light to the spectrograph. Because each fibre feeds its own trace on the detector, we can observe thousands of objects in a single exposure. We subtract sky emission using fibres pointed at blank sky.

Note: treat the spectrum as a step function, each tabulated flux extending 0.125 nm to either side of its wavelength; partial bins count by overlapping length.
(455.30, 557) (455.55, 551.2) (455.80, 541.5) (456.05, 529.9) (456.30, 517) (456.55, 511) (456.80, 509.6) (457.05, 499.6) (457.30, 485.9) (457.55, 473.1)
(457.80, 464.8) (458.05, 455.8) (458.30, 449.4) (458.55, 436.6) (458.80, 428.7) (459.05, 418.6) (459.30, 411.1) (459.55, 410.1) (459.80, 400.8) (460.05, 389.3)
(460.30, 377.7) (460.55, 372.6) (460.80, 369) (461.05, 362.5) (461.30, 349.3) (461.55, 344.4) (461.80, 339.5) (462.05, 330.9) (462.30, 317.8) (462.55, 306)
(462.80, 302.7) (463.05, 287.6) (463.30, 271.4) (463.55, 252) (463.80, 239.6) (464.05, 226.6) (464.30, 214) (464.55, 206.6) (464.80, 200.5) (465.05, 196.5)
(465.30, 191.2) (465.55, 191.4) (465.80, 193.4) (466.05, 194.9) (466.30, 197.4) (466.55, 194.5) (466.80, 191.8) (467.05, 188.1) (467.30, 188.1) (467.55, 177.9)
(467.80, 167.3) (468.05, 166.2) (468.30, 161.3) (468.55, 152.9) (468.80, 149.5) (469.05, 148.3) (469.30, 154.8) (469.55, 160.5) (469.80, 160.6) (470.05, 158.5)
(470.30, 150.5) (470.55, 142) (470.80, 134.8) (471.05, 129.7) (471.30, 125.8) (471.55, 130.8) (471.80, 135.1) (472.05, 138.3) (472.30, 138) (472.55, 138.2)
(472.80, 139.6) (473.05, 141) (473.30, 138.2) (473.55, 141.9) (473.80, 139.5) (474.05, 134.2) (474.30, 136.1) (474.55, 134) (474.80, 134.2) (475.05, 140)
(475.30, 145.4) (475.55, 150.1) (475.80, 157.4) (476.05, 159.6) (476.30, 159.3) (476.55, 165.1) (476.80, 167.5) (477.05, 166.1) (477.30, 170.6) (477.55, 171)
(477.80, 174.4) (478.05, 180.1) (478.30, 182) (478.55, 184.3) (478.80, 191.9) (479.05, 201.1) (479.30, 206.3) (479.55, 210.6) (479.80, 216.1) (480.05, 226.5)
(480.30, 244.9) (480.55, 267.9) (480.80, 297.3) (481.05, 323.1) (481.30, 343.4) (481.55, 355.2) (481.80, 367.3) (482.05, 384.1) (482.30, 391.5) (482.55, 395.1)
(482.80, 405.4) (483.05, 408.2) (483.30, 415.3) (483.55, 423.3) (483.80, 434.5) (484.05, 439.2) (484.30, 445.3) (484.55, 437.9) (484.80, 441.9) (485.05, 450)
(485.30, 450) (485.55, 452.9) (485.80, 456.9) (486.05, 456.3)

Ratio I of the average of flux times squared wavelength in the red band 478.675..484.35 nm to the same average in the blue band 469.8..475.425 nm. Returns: 2.46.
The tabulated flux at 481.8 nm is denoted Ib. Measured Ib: 367.3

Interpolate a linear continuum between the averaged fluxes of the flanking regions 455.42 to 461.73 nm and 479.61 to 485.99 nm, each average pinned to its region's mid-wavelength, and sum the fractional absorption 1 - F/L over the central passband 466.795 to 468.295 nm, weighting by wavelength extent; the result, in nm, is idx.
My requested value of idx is 0.863 nm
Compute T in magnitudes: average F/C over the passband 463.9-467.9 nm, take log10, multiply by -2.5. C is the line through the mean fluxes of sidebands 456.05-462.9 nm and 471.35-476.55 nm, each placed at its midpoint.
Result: 0.433 mag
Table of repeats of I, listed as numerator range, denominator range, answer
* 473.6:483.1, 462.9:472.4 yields 1.31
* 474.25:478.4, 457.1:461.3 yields 0.41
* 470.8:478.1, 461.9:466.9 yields 0.65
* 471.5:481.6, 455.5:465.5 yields 0.53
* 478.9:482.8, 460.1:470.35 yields 1.37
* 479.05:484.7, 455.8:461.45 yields 0.87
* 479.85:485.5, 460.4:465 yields 1.41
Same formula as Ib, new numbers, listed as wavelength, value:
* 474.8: 134.2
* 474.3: 136.1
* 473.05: 141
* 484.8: 441.9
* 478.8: 191.9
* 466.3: 197.4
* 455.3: 557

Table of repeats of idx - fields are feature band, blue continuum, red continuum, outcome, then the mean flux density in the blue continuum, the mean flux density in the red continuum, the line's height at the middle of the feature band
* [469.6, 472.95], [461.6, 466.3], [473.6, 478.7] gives 0.919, 248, 157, 194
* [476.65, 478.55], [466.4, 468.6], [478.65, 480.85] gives 0.385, 177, 226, 218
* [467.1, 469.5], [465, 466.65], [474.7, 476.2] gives 0.248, 194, 148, 182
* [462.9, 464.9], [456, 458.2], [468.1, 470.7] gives 0.443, 492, 154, 305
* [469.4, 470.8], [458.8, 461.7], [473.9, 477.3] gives 0.488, 384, 151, 234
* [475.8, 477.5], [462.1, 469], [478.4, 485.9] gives 0.778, 213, 348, 303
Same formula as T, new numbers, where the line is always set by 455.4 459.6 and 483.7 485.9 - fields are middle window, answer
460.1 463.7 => 0.40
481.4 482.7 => 0.18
